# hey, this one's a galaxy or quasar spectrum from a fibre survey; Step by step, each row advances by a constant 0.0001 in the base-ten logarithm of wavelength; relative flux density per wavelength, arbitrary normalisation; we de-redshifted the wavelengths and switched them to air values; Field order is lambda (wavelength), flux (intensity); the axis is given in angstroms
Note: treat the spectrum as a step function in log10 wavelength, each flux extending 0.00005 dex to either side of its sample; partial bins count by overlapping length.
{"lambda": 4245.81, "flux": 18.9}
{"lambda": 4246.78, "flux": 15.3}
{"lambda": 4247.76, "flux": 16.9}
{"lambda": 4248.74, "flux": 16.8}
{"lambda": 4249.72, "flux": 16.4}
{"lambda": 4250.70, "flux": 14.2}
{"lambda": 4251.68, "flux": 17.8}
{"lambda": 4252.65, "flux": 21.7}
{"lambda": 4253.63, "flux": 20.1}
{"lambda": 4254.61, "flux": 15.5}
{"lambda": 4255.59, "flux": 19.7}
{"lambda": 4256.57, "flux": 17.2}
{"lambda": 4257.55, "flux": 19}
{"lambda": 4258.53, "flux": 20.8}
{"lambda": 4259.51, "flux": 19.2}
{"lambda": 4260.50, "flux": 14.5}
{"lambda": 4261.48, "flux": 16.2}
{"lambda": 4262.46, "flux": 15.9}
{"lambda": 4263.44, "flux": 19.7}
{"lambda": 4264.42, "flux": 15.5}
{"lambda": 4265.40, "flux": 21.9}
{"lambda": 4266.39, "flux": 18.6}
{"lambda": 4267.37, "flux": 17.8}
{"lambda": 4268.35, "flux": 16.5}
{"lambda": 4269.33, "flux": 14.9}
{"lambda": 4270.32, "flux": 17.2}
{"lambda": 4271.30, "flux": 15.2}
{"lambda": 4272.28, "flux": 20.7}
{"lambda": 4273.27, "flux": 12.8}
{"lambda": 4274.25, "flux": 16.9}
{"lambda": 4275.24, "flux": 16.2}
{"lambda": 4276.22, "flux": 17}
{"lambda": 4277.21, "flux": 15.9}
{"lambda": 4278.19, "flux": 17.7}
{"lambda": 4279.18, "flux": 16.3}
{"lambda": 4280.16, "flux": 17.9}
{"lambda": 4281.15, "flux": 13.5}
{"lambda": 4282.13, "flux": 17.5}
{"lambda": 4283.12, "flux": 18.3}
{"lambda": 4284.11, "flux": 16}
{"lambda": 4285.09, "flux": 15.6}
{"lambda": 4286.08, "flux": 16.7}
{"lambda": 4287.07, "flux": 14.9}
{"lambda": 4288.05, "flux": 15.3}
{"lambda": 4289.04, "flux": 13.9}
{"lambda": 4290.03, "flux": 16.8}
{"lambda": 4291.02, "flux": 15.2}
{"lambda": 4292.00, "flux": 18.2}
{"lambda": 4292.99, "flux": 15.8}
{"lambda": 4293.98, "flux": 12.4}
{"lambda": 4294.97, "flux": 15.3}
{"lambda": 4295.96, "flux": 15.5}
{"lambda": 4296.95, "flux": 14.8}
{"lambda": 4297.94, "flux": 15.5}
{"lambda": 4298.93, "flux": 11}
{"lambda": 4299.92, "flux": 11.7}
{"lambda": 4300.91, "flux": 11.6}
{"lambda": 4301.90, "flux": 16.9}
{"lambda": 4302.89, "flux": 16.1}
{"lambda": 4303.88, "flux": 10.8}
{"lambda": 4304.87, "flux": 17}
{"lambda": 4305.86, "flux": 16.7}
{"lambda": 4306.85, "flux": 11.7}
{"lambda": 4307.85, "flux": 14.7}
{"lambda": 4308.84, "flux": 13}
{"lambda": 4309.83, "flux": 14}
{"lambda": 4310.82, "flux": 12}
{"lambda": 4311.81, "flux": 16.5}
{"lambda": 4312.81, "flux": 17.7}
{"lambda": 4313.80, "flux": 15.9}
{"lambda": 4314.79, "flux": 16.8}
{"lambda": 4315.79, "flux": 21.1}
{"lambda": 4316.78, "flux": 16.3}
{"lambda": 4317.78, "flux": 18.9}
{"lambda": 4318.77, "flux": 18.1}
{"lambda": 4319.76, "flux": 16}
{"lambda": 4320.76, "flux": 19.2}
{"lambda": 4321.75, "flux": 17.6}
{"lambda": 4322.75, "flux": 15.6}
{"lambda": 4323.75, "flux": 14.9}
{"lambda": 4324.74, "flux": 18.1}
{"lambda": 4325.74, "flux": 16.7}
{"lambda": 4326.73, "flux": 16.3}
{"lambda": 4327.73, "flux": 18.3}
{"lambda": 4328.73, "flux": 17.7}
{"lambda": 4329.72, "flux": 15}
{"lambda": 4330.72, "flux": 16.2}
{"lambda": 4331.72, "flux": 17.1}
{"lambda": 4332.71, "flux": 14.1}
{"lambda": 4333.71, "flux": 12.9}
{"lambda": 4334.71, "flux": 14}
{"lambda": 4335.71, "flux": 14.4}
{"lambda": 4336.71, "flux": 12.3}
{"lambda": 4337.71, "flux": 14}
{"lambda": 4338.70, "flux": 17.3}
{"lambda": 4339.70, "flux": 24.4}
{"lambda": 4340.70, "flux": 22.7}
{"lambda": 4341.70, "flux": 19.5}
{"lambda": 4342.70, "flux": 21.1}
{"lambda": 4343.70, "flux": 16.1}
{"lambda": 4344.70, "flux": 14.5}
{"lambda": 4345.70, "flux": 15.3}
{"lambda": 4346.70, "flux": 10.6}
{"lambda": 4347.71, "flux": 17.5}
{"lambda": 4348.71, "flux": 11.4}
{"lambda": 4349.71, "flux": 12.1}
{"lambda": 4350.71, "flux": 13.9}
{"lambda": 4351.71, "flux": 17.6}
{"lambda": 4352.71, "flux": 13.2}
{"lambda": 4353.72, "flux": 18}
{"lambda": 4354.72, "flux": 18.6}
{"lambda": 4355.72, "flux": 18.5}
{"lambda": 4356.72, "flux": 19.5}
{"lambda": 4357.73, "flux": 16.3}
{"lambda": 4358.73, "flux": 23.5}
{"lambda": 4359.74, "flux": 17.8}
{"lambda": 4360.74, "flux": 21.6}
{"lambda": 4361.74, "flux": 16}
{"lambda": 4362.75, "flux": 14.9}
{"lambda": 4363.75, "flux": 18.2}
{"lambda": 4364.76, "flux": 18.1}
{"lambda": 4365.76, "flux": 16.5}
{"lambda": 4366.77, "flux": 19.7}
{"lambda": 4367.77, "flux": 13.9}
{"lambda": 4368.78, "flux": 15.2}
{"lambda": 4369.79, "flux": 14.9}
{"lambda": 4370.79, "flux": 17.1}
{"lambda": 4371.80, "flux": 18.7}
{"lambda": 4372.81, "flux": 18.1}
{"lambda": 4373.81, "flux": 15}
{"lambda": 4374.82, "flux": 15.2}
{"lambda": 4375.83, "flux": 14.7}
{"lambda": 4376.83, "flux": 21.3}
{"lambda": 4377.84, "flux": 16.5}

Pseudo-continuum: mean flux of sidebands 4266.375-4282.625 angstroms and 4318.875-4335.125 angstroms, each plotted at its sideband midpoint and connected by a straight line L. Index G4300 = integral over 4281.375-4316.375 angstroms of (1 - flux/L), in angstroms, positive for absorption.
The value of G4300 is 2.61 angstroms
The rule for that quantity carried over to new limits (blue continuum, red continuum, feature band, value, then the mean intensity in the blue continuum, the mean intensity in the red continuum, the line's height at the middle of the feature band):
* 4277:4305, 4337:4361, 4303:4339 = 1.1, 15.3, 17.2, 16.3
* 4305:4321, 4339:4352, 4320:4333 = -0.3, 16.1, 16.7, 16.4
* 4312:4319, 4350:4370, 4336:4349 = 0.6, 17.7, 17.3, 17.5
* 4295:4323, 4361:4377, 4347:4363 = -0.4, 15.5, 16.7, 16.4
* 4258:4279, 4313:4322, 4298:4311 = 2.9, 17.2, 17.8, 17.6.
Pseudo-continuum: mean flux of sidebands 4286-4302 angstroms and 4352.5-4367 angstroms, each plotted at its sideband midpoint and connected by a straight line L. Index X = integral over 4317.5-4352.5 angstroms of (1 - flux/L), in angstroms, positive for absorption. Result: 1.0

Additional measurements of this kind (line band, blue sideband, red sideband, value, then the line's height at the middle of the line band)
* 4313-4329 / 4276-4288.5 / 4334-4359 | -0.8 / 16.5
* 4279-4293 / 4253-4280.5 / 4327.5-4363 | 0.9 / 17.2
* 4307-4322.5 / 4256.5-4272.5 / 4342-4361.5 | 0.6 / 17.1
